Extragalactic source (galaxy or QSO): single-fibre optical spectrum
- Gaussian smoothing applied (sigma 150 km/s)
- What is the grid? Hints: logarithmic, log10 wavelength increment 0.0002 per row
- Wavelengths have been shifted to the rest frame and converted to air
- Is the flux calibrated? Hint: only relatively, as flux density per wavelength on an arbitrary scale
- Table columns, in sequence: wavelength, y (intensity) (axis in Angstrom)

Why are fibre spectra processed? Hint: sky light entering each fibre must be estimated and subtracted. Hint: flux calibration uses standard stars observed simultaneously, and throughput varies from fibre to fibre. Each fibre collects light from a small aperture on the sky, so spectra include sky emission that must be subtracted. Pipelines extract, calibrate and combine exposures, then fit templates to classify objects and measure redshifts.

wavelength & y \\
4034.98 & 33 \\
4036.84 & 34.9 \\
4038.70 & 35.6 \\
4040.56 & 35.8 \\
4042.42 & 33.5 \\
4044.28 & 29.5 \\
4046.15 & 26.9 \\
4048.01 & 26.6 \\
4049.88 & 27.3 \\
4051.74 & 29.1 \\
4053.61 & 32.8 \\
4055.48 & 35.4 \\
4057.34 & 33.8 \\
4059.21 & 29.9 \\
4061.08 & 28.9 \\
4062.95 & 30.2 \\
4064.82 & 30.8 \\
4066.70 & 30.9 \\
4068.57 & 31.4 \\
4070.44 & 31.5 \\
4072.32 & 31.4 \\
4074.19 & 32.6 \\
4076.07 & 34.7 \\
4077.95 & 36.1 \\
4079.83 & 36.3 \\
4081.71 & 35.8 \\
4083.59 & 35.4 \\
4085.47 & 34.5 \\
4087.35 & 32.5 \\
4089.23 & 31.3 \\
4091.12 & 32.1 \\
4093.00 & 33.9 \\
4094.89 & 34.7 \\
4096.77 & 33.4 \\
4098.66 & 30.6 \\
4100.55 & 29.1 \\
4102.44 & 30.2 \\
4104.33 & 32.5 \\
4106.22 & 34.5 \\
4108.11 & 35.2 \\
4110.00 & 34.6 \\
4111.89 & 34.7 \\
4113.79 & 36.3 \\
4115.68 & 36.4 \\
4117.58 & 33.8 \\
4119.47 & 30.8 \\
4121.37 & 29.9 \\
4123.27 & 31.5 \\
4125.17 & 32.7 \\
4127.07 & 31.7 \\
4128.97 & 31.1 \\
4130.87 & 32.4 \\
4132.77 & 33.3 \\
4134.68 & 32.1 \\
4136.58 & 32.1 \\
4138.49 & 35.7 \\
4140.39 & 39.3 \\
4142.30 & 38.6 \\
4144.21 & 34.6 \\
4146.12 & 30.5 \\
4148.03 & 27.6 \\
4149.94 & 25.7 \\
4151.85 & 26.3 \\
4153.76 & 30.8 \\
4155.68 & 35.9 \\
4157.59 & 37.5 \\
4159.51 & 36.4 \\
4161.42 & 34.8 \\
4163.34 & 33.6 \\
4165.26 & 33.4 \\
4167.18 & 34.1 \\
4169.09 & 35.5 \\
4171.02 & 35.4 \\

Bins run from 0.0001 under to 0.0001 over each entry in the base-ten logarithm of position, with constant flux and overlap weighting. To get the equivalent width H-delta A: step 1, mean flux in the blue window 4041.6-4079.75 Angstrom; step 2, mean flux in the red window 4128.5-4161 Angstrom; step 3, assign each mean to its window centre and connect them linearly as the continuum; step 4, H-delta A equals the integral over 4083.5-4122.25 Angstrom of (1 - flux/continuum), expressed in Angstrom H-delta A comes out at -1.2 Angstrom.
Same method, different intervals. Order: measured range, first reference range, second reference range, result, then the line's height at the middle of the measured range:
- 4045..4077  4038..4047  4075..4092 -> 2.25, 33.1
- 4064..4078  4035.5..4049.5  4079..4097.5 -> 0.39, 33.1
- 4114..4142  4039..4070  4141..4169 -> -0.71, 32.4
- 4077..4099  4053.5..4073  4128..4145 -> -1.03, 32.5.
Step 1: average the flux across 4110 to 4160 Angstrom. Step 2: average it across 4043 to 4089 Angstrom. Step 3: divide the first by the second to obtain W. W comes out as 1.04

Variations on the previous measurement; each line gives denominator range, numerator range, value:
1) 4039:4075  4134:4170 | 1.08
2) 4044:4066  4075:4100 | 1.12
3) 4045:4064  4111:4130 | 1.09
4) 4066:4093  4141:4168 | 0.99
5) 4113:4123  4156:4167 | 1.06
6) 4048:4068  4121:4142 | 1.08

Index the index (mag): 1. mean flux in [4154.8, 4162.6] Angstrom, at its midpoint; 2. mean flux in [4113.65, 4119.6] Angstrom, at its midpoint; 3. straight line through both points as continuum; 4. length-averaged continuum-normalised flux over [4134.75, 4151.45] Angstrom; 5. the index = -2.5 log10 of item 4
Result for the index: 0.09 mag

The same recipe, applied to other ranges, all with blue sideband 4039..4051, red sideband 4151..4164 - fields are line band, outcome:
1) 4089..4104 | -0.01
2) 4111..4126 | -0.03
